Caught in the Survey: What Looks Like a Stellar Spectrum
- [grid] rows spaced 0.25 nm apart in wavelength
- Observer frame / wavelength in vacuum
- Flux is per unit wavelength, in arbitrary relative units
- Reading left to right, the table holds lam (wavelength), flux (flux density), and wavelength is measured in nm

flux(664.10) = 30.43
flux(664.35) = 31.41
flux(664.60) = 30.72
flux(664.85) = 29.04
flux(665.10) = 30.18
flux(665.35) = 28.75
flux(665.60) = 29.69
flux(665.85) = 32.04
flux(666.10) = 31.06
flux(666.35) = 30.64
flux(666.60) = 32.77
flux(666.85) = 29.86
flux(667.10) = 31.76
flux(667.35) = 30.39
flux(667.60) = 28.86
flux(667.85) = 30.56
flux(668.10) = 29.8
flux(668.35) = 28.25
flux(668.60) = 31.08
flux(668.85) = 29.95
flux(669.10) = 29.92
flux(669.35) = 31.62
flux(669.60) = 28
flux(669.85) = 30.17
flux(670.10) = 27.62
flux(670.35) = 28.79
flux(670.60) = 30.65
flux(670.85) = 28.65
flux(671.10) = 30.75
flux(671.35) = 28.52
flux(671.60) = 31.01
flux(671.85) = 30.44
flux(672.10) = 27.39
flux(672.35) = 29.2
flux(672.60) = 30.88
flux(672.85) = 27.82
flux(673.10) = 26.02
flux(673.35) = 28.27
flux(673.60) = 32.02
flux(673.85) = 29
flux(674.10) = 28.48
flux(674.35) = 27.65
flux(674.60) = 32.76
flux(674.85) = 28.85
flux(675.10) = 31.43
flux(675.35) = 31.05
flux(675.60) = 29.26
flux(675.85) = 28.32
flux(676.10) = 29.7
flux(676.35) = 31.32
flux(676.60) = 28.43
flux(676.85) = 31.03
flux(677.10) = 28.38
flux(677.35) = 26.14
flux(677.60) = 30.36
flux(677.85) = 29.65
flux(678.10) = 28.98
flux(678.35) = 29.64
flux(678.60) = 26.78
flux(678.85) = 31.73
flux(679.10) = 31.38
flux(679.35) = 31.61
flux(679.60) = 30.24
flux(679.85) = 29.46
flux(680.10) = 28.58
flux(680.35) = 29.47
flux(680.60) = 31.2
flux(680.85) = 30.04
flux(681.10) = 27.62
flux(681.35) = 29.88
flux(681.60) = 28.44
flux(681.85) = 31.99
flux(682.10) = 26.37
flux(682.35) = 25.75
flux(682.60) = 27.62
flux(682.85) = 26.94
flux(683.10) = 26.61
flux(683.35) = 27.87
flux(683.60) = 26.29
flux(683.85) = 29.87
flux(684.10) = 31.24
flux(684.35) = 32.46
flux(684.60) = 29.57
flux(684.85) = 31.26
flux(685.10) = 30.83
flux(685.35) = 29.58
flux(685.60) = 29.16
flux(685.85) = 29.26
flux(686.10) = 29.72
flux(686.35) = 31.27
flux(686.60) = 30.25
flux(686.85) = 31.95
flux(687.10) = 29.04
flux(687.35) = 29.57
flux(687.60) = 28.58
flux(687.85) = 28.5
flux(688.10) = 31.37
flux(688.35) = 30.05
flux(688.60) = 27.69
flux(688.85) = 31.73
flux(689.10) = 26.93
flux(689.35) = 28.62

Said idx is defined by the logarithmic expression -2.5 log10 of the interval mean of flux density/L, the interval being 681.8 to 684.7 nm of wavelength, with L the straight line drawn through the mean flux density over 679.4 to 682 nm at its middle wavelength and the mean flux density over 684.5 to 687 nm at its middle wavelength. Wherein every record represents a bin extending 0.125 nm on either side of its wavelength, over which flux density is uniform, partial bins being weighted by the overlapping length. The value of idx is 0.06 mag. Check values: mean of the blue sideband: 29.7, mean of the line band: 28.5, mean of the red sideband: 30.3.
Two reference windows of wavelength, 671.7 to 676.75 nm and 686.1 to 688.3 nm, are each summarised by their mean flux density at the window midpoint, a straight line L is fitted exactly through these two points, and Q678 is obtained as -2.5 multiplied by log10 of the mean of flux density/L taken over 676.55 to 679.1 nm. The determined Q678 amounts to 0.013 mag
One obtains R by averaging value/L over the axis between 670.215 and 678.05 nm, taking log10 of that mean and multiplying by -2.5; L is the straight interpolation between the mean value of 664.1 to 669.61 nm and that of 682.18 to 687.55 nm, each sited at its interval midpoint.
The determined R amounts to 0.02 mag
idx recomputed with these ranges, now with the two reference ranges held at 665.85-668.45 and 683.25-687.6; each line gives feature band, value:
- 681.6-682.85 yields 0.08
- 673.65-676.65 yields 0.02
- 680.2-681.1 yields 0.01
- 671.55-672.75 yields 0.02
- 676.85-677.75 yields 0.05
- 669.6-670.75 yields 0.05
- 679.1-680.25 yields 0.00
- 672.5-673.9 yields 0.05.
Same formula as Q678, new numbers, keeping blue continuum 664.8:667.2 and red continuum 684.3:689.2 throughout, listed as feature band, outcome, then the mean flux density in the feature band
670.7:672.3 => 0.035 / 29.5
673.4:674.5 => 0.038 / 29.3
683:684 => 0.085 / 27.8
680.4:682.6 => 0.046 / 28.9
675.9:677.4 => 0.036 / 29.3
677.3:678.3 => 0.043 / 29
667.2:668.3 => 0.026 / 29.8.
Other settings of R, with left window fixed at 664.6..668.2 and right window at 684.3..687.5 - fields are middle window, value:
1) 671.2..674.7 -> 0.04 mag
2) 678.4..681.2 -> 0.02 mag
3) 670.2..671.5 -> 0.03 mag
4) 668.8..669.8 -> 0.02 mag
